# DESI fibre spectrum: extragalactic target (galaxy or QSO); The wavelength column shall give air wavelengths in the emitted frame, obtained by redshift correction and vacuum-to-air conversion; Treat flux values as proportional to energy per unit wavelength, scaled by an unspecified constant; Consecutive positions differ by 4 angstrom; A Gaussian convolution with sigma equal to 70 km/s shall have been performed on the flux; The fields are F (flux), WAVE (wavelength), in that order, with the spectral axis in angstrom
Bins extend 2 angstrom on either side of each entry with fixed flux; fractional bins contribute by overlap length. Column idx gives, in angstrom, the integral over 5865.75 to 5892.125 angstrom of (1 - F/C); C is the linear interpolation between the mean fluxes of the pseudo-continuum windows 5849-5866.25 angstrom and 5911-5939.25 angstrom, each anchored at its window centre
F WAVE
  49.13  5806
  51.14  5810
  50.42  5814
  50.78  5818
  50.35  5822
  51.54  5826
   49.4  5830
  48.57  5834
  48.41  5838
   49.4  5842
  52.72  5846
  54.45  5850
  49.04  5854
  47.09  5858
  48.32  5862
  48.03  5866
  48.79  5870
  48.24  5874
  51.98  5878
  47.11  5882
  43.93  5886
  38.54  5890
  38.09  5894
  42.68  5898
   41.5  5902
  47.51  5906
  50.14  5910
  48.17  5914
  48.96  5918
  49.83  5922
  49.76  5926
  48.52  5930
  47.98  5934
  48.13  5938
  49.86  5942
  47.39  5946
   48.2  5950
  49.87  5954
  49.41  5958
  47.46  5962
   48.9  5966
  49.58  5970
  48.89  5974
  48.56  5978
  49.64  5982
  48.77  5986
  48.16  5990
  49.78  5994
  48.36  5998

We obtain 1.4 angstrom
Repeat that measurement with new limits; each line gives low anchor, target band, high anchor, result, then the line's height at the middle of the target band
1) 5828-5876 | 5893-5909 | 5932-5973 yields 1.9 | 49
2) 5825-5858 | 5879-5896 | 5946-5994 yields 2.5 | 49.7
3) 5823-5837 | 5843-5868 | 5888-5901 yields -2.2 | 45.9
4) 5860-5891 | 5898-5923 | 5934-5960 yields 0.4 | 47.9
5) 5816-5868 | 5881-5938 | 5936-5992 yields 3.8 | 49.3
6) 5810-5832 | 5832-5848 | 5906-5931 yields 0.2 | 50.3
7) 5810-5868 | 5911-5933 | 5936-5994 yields 0.1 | 49.2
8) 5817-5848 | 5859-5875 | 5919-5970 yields 0.5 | 49.7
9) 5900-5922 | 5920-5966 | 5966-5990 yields -0.5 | 48.2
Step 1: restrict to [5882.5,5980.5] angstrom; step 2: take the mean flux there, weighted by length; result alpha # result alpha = 47.2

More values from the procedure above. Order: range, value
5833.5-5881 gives 49.6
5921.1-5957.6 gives 48.8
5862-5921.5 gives 46.2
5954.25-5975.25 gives 48.9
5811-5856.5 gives 50.4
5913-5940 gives 48.8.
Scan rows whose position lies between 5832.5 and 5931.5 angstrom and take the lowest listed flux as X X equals 38.09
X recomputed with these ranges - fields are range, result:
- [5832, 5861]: 47.09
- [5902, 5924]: 41.5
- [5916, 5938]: 47.98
